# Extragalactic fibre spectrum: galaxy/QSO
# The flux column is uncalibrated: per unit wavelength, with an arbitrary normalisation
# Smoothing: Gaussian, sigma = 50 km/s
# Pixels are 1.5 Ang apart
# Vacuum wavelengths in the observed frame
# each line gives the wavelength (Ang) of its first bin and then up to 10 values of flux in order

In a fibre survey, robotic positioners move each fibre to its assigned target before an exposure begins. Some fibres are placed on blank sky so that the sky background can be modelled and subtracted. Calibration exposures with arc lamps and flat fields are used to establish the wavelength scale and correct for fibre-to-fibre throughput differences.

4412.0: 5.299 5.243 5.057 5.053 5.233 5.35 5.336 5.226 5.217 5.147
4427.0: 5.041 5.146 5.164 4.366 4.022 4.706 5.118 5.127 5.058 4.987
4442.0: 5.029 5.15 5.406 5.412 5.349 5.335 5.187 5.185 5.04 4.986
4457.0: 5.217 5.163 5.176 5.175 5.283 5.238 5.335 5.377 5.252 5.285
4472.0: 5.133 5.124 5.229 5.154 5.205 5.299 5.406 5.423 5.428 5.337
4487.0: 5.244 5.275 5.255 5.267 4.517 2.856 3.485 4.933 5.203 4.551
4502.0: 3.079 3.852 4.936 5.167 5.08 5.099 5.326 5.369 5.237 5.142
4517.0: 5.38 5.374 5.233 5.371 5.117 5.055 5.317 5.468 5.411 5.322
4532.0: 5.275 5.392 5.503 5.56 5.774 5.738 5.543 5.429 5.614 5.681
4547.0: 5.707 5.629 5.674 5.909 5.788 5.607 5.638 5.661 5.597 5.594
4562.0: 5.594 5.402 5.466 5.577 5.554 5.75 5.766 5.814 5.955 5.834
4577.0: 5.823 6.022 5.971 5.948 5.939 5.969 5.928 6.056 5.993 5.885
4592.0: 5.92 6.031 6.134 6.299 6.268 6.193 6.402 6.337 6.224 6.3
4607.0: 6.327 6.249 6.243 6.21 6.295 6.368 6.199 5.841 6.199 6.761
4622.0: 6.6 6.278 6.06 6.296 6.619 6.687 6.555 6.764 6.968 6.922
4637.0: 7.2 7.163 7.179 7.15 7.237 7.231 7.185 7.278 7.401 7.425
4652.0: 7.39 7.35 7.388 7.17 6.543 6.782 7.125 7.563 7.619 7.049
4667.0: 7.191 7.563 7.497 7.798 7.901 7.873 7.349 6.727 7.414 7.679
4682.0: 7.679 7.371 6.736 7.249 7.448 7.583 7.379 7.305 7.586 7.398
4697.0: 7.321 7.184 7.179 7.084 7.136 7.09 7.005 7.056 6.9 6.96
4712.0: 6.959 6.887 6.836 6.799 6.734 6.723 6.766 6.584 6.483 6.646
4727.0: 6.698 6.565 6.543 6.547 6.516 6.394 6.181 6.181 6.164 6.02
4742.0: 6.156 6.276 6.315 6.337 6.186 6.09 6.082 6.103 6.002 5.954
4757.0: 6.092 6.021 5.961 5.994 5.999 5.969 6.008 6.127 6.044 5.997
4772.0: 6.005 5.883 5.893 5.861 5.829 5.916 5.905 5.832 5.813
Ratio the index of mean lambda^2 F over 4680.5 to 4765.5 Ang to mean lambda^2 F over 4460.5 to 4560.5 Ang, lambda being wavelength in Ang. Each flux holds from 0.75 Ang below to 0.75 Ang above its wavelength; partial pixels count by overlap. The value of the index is 1.40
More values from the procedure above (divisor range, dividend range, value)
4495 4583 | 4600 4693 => 1.36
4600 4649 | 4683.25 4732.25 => 1.09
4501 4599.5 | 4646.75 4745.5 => 1.35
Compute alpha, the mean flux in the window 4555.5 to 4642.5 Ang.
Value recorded 6.18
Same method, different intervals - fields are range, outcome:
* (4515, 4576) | 5.54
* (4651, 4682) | 7.36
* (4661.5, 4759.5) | 6.87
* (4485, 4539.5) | 5.03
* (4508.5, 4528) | 5.26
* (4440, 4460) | 5.19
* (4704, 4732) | 6.78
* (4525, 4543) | 5.47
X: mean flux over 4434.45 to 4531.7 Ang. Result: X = 5.08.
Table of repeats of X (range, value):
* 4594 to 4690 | 6.9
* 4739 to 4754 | 6.16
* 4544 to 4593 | 5.77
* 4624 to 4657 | 7.02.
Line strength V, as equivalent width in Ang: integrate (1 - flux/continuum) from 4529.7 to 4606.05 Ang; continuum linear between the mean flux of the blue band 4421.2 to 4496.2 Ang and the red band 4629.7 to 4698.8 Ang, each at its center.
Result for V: 5.5 Ang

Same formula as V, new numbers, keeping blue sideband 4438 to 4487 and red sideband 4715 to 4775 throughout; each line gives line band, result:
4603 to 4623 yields -1.8 Ang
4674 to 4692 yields -4.0 Ang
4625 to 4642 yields -2.8 Ang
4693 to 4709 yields -2.9 Ang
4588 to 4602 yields -1.0 Ang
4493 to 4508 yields 3.0 Ang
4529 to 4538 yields 0.1 Ang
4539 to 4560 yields -0.4 Ang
